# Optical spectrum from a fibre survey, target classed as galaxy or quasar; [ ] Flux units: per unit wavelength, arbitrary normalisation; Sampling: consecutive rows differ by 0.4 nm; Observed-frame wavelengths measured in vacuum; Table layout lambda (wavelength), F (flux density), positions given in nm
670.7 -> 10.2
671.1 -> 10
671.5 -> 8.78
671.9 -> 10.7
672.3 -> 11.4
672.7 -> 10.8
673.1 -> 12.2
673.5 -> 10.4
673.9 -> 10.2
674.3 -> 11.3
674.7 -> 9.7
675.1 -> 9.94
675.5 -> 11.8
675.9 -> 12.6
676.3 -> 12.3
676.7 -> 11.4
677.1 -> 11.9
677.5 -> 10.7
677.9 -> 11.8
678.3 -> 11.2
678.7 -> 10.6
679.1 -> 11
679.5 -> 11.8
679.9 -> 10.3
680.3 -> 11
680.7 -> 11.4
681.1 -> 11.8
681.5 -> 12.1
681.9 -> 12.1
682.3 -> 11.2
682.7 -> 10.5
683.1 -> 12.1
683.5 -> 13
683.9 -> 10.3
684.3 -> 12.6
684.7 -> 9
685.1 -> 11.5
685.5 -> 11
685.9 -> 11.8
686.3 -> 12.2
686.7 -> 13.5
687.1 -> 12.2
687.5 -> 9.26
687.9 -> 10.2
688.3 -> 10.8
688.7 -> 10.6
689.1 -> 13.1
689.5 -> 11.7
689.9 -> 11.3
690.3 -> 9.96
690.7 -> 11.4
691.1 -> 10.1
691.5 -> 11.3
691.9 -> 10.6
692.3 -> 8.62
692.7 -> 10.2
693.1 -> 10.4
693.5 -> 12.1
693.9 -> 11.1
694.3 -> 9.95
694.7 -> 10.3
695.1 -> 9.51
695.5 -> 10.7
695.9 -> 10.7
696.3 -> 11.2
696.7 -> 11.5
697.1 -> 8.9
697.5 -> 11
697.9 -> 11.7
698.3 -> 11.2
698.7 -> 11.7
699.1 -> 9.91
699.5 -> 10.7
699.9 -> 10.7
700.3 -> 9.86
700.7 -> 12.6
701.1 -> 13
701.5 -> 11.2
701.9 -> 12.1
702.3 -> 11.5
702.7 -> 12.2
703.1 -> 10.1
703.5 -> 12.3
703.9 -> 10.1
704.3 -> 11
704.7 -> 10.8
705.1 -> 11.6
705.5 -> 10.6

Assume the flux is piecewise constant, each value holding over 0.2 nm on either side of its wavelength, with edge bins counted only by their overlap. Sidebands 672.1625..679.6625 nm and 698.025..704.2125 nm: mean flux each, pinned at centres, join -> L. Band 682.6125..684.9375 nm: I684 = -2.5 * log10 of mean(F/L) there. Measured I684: -0.01 mag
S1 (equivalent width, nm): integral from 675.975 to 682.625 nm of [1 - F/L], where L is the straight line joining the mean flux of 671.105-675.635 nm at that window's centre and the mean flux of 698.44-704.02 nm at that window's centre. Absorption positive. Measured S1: -0.41 nm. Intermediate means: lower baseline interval 10.6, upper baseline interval 11.3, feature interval 11.4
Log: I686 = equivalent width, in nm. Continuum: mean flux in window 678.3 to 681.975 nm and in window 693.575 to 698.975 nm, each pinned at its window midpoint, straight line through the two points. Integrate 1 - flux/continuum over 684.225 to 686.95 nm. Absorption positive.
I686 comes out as -0.12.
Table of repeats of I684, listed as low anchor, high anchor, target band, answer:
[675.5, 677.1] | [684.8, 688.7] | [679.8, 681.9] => 0.025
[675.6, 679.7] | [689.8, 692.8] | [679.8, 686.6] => -0.036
